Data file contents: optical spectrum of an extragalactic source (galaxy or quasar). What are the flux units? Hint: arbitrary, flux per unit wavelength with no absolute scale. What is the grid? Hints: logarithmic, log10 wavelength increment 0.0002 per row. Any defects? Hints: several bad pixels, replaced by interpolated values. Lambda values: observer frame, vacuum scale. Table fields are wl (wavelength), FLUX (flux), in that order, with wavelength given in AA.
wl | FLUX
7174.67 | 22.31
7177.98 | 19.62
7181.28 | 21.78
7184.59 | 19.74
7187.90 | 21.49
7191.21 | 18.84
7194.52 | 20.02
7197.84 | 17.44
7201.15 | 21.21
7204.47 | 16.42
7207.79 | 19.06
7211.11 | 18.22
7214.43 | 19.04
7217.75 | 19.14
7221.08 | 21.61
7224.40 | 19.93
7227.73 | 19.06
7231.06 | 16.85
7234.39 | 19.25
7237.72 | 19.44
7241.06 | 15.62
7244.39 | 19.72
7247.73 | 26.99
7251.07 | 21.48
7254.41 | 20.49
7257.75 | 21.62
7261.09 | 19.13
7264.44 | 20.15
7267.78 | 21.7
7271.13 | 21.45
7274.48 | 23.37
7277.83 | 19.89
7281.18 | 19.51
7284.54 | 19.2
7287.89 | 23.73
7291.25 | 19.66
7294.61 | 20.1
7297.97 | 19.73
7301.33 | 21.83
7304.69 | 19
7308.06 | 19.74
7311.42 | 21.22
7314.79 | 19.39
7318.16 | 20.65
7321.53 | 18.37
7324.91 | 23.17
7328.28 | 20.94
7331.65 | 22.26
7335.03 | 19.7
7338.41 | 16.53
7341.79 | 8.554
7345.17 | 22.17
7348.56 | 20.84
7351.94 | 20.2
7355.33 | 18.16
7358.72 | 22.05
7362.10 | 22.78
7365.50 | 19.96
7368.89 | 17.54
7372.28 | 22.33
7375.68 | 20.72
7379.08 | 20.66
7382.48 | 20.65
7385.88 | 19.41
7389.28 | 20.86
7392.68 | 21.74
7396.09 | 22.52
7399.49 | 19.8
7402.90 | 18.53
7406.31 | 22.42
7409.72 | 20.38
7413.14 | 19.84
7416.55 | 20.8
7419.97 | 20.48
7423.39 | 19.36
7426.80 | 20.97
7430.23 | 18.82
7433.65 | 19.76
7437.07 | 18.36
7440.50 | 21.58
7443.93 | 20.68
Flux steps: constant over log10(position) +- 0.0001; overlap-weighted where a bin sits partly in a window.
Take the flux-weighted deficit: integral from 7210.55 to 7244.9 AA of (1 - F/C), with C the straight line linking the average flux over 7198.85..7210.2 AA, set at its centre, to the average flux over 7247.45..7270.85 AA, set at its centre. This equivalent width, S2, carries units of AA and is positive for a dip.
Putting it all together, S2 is 1.6 AA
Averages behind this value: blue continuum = 18.8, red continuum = 21.3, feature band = 18.9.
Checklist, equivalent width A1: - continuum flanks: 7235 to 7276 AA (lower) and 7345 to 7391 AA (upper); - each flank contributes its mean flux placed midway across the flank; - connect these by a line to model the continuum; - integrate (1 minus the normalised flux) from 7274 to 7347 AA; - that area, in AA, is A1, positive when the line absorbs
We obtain 2.9 AA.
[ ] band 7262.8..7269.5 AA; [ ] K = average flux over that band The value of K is 20.9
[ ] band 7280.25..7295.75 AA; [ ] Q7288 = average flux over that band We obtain 20.5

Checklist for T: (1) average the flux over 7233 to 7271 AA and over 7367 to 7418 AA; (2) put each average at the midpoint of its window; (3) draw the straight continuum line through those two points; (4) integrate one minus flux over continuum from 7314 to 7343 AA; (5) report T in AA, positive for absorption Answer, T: 2.2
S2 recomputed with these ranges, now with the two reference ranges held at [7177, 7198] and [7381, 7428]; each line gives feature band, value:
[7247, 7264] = -1.1 AA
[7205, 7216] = 0.9 AA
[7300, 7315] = 0.0 AA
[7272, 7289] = -0.7 AA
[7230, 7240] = 0.8 AA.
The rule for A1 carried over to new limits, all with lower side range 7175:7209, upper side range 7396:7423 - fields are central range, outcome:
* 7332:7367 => 1.7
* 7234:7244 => 0.8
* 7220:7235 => 0.4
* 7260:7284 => -0.9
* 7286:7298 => -0.5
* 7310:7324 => 0.0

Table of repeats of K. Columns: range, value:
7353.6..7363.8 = 21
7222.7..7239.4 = 18.9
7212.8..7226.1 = 19.9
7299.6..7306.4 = 20.4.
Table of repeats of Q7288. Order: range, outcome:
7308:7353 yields 19.5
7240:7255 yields 21.1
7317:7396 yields 20.1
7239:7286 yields 20.7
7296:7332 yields 20.5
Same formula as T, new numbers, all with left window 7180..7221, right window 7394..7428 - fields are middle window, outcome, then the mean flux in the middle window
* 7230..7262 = -0.78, 20.1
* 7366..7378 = 0.07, 20.2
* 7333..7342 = 1.74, 16.2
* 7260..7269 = -0.26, 20.3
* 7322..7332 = -0.78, 21.7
